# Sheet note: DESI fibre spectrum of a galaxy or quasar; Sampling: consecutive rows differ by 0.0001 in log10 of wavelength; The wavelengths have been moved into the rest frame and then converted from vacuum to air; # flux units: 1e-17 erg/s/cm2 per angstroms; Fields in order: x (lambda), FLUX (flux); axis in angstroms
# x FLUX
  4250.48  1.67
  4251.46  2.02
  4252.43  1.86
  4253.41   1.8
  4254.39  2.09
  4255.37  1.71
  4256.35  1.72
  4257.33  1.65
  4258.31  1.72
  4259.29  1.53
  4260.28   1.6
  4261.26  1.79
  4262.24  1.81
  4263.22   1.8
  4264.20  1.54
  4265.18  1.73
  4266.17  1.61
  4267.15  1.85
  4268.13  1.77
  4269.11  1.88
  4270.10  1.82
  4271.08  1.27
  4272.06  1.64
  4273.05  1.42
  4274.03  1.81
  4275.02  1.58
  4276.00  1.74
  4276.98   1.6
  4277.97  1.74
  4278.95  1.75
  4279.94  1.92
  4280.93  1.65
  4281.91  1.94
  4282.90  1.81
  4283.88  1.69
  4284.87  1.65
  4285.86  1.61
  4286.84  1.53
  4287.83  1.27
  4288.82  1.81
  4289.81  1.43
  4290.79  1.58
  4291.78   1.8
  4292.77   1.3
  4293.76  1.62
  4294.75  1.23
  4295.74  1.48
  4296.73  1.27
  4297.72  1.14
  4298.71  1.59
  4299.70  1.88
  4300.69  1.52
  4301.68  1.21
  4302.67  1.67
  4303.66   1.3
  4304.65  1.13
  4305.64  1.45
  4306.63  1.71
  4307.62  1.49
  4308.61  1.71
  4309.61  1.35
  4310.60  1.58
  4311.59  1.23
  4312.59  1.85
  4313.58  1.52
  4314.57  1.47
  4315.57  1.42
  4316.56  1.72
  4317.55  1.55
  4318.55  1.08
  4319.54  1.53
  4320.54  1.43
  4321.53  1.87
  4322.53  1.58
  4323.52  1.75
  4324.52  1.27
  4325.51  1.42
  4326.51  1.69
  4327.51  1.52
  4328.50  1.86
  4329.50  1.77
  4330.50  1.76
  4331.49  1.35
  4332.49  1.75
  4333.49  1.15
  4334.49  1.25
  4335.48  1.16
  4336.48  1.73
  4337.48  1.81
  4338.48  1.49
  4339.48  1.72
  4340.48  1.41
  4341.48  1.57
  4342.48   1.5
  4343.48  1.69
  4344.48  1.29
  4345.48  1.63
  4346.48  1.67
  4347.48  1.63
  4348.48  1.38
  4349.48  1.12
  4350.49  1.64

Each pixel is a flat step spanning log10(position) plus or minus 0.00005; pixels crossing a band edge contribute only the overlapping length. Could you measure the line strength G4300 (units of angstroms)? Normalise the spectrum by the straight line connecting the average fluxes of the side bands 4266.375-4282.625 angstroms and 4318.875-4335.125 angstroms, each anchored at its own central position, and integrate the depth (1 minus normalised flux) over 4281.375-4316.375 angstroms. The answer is 2.4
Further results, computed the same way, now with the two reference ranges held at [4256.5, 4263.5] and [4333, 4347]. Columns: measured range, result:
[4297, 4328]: 1.35 angstroms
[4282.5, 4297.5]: 0.89 angstroms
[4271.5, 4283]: -0.39 angstroms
